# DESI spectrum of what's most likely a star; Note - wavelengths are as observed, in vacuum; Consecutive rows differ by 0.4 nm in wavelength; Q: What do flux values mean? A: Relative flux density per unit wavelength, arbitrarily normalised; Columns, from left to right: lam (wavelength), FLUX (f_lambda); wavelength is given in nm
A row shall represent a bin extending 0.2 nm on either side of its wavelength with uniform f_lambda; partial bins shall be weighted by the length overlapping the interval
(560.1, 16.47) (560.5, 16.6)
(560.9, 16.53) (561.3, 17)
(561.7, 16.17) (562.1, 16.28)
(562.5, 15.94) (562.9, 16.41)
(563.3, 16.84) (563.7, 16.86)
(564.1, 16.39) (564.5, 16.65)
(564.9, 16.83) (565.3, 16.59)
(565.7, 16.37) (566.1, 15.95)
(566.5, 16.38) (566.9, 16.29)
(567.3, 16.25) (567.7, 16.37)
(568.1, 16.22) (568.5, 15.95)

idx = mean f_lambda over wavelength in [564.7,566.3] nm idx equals 16.4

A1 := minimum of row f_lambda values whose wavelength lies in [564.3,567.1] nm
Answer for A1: 15.95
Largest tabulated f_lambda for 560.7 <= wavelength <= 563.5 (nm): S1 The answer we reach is 17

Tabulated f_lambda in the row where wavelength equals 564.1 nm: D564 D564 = 16.39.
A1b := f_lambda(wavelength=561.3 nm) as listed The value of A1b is 17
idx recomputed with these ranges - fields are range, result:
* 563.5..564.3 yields 16.6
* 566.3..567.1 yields 16.3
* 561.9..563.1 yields 16.2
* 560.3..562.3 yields 16.5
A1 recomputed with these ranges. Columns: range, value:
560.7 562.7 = 15.94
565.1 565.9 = 16.37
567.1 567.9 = 16.25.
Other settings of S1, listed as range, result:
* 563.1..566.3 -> 16.86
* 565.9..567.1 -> 16.38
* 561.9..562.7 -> 16.28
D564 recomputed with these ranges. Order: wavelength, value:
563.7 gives 16.86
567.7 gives 16.37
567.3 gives 16.25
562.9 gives 16.41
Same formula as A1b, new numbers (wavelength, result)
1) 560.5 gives 16.6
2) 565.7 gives 16.37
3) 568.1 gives 16.22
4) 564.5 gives 16.65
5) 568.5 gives 15.95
